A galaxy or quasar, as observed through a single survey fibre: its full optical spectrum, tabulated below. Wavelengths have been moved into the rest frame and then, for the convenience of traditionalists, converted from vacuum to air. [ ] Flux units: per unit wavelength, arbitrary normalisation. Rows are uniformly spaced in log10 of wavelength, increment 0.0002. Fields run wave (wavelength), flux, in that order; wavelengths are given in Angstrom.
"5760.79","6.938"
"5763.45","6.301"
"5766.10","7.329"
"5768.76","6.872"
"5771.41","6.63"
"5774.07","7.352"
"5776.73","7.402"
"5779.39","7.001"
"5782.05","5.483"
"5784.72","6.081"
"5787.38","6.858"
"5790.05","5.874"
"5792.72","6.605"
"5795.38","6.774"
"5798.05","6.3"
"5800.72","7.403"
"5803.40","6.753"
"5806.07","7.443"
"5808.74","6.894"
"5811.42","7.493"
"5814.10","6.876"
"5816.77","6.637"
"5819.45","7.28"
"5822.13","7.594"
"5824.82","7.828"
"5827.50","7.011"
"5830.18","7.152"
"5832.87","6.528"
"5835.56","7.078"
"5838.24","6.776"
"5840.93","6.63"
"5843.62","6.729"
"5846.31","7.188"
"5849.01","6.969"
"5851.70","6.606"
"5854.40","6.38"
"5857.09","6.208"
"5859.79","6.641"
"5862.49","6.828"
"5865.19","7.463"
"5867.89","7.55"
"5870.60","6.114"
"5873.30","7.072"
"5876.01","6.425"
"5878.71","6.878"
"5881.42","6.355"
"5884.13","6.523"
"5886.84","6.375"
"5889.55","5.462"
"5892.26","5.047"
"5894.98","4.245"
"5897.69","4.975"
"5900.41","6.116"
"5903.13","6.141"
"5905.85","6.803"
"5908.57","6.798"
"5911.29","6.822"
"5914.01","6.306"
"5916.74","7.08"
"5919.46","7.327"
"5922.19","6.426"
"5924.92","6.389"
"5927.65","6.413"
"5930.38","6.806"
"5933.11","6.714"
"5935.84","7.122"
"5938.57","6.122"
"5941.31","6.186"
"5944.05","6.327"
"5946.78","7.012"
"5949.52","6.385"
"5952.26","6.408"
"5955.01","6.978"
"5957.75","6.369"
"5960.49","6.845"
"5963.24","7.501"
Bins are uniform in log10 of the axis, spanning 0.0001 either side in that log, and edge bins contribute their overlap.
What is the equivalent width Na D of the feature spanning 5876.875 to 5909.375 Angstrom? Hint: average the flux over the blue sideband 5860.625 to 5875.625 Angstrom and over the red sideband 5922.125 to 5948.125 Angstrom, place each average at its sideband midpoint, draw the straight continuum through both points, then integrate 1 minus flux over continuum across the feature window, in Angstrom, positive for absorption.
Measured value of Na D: 4.0 Angstrom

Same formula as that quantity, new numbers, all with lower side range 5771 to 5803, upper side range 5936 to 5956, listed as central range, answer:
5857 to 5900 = 2.07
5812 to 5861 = -2.20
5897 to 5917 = 0.49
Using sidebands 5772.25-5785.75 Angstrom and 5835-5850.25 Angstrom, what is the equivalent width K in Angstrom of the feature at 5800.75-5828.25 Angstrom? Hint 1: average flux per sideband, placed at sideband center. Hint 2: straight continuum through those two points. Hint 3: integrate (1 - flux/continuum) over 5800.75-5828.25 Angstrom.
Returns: -1.63 Angstrom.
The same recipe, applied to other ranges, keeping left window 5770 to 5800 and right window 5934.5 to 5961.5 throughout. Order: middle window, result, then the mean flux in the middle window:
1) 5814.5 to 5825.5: -1.1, 7.27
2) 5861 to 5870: -0.8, 7.17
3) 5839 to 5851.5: -0.5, 6.85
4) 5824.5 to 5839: -0.9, 7.02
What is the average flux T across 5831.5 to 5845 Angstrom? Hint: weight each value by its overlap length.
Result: 6.75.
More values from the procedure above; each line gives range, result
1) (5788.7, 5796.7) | 6.42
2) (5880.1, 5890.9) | 6.18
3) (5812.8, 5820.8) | 6.94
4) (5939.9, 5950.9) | 6.48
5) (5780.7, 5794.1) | 6.18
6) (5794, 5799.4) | 6.55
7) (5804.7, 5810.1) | 7.17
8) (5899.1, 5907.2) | 6.35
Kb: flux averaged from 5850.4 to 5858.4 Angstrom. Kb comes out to 6.4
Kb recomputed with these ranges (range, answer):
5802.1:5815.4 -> 7.09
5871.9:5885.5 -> 6.65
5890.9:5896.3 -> 4.65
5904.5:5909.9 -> 6.8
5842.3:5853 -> 6.87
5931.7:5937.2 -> 6.92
